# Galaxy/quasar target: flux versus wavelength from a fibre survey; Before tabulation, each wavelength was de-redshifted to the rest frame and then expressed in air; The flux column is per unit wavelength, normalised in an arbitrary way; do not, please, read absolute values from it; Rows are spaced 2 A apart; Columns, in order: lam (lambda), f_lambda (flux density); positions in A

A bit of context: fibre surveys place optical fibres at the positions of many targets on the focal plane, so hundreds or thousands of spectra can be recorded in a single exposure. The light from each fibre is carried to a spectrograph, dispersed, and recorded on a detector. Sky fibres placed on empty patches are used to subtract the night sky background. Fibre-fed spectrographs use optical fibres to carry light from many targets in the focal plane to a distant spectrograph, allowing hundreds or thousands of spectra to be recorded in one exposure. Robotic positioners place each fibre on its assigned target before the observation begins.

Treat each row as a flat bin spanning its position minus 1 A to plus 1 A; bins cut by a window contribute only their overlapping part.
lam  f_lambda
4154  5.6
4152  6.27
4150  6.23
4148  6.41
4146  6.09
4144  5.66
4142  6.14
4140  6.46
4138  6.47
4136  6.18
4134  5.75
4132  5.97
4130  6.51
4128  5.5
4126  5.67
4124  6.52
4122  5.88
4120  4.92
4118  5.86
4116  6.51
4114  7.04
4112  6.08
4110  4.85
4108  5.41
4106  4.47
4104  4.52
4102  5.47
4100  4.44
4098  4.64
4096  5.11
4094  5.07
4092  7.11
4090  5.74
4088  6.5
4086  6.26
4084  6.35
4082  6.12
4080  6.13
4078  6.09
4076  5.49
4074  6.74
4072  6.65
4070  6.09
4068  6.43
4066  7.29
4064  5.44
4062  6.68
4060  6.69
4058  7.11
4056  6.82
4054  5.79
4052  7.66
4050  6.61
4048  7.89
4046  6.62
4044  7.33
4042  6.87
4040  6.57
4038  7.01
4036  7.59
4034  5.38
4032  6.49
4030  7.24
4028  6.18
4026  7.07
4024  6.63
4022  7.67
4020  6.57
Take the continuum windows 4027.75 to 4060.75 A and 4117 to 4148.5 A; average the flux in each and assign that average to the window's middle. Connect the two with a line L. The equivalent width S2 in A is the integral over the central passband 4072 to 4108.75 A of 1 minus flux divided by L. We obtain 4.2 A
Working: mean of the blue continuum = 6.83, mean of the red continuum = 5.99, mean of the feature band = 5.68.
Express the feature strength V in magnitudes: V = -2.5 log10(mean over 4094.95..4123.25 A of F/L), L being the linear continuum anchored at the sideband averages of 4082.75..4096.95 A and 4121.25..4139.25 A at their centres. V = 0.126 mag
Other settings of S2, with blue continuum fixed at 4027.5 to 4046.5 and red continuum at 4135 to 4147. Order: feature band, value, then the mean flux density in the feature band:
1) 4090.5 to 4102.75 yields 2.1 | 5.32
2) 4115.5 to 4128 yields 0.9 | 5.84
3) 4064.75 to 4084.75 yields 0.6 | 6.33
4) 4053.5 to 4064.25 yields 0.2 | 6.52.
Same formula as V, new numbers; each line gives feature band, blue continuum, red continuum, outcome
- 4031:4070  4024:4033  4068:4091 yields -0.038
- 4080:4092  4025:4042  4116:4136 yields -0.004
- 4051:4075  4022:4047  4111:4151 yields -0.006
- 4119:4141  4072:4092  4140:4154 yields 0.029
